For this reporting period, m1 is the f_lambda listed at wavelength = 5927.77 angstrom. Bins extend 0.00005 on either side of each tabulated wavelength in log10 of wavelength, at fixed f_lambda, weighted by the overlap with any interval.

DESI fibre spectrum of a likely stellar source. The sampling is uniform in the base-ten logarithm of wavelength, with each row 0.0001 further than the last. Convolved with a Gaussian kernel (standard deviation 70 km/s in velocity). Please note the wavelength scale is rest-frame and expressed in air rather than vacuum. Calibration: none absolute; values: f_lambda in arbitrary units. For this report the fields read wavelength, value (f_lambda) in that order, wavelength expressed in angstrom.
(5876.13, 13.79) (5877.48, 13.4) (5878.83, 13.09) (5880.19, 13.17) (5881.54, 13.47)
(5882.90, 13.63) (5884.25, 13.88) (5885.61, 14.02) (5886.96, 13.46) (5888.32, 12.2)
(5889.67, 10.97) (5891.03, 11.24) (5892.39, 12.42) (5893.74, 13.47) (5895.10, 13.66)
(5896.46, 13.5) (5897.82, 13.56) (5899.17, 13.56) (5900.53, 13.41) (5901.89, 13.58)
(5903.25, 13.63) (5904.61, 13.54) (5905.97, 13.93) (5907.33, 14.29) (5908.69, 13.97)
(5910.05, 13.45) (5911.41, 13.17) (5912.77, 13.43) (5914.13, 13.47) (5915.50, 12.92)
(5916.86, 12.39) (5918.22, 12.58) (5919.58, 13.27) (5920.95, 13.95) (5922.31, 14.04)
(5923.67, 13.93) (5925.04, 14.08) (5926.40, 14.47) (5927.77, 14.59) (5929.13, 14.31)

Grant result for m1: 14.59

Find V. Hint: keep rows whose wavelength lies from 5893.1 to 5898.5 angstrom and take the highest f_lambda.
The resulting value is 13.66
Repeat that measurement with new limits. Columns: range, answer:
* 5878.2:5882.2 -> 13.47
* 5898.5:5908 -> 14.29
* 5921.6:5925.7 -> 14.08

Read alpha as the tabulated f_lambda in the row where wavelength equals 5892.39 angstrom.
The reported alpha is 12.42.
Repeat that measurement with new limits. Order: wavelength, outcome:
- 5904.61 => 13.54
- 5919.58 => 13.27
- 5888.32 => 12.2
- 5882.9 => 13.63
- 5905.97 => 13.93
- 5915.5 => 12.92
